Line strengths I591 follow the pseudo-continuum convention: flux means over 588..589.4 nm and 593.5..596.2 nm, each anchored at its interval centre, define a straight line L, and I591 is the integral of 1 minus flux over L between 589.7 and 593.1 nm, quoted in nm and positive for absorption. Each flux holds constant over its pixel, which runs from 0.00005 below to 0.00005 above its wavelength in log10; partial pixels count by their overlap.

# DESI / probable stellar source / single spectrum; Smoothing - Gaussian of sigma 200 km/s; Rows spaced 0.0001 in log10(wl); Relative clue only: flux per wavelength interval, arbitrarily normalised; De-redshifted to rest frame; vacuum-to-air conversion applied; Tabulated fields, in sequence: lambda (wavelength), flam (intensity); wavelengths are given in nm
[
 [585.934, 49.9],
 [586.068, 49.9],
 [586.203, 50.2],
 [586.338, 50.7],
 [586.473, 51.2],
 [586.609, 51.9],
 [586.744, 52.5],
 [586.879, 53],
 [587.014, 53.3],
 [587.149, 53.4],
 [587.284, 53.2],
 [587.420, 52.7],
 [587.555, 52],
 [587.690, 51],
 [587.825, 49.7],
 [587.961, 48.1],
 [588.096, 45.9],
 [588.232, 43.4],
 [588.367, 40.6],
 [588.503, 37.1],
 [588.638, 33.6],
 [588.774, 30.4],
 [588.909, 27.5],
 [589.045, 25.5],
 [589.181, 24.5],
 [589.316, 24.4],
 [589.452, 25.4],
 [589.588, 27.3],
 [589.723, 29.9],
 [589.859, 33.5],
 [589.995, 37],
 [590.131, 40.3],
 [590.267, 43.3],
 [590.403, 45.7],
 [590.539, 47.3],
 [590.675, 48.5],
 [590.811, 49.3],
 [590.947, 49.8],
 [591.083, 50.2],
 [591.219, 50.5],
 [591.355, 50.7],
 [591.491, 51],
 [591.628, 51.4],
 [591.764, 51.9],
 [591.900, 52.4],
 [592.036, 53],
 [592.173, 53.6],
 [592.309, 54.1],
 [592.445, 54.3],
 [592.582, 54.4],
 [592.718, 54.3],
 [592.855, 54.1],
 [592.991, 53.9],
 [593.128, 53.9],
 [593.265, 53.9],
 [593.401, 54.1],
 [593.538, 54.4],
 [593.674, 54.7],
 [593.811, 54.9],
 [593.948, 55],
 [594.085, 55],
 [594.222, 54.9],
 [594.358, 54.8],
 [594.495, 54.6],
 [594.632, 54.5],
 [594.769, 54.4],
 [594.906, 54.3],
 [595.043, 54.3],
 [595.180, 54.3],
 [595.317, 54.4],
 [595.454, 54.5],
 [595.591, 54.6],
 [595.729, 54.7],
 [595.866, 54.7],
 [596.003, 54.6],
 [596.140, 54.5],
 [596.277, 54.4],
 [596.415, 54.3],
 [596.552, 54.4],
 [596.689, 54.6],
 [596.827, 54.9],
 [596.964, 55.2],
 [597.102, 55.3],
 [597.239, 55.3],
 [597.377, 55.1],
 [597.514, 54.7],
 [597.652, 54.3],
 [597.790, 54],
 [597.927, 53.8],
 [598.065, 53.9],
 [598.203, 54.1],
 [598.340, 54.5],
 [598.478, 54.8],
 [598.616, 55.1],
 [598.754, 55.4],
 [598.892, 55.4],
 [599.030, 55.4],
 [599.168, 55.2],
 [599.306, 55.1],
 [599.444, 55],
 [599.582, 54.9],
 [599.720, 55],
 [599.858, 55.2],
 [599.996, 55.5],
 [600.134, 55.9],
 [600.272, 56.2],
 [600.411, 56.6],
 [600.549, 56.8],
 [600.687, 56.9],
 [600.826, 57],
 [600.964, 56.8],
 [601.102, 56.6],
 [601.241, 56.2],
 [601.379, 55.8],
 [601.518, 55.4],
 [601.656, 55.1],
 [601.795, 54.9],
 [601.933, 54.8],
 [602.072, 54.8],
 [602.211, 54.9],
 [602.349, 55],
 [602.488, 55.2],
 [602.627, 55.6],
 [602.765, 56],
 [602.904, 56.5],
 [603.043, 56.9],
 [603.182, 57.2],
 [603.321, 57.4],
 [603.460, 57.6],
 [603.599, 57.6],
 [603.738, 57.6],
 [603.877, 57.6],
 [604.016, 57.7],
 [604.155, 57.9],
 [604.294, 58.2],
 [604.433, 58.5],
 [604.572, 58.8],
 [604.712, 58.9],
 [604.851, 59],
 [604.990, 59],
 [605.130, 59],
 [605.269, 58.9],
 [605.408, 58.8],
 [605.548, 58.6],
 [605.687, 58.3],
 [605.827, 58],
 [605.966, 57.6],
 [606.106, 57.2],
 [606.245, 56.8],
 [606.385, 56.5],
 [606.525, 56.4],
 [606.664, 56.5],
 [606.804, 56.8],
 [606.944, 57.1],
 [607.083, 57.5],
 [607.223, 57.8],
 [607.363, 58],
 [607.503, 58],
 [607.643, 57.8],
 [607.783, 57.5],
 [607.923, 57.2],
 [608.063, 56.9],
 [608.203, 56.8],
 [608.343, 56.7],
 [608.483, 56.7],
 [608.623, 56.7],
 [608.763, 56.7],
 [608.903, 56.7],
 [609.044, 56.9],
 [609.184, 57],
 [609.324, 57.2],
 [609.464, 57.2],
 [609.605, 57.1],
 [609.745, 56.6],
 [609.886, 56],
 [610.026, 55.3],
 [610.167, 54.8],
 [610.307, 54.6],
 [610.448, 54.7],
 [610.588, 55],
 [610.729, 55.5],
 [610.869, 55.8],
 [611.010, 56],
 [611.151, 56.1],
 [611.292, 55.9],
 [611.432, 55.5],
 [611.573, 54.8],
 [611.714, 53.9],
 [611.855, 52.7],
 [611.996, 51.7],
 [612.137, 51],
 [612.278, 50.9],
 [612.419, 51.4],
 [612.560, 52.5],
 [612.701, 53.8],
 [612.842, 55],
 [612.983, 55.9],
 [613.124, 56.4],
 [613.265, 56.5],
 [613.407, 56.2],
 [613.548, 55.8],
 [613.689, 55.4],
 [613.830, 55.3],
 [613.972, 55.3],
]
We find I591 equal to -0.48 nm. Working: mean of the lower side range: 33.5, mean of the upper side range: 54.6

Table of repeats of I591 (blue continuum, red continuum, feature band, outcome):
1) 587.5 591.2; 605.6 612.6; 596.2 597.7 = -0.295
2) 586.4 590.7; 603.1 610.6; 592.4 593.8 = -0.269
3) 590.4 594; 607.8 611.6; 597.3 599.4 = -0.039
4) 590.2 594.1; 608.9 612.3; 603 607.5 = -0.295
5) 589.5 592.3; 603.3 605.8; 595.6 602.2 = -0.255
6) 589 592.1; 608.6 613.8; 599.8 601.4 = -0.262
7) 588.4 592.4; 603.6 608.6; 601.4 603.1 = -0.054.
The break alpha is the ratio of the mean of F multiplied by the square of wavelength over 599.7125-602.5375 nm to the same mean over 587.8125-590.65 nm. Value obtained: 1.61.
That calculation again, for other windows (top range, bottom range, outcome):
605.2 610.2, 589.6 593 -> 1.25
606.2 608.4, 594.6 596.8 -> 1.09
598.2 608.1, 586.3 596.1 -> 1.22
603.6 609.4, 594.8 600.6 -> 1.08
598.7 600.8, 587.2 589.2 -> 1.39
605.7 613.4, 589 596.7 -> 1.19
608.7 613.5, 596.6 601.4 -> 1.04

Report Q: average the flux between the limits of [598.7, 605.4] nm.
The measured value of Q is 56.5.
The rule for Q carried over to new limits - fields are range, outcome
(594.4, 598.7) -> 54.6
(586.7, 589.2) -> 43.8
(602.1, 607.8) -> 57.4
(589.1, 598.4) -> 50.6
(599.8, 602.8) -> 55.8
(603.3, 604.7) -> 57.9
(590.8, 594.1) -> 53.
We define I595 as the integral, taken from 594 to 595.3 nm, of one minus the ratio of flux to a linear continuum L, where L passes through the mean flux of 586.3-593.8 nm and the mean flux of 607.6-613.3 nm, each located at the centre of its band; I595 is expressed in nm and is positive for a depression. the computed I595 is -0.167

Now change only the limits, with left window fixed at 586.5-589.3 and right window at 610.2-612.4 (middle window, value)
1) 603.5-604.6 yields -0.15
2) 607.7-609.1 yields -0.11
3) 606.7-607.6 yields -0.09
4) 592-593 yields -0.18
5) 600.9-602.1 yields -0.14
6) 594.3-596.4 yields -0.33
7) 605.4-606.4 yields -0.11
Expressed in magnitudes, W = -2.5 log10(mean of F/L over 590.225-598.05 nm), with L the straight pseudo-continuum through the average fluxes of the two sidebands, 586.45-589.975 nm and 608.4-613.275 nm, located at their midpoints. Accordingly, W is -0.192 mag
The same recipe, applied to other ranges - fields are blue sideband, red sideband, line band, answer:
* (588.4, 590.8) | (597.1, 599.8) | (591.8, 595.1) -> -0.24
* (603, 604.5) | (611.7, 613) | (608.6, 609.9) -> -0.05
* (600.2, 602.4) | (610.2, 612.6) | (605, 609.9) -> -0.05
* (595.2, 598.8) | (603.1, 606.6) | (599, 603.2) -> 0.01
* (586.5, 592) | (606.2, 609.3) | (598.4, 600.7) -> -0.09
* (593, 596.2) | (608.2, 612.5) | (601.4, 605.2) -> -0.04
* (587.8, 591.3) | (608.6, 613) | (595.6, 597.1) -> -0.24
